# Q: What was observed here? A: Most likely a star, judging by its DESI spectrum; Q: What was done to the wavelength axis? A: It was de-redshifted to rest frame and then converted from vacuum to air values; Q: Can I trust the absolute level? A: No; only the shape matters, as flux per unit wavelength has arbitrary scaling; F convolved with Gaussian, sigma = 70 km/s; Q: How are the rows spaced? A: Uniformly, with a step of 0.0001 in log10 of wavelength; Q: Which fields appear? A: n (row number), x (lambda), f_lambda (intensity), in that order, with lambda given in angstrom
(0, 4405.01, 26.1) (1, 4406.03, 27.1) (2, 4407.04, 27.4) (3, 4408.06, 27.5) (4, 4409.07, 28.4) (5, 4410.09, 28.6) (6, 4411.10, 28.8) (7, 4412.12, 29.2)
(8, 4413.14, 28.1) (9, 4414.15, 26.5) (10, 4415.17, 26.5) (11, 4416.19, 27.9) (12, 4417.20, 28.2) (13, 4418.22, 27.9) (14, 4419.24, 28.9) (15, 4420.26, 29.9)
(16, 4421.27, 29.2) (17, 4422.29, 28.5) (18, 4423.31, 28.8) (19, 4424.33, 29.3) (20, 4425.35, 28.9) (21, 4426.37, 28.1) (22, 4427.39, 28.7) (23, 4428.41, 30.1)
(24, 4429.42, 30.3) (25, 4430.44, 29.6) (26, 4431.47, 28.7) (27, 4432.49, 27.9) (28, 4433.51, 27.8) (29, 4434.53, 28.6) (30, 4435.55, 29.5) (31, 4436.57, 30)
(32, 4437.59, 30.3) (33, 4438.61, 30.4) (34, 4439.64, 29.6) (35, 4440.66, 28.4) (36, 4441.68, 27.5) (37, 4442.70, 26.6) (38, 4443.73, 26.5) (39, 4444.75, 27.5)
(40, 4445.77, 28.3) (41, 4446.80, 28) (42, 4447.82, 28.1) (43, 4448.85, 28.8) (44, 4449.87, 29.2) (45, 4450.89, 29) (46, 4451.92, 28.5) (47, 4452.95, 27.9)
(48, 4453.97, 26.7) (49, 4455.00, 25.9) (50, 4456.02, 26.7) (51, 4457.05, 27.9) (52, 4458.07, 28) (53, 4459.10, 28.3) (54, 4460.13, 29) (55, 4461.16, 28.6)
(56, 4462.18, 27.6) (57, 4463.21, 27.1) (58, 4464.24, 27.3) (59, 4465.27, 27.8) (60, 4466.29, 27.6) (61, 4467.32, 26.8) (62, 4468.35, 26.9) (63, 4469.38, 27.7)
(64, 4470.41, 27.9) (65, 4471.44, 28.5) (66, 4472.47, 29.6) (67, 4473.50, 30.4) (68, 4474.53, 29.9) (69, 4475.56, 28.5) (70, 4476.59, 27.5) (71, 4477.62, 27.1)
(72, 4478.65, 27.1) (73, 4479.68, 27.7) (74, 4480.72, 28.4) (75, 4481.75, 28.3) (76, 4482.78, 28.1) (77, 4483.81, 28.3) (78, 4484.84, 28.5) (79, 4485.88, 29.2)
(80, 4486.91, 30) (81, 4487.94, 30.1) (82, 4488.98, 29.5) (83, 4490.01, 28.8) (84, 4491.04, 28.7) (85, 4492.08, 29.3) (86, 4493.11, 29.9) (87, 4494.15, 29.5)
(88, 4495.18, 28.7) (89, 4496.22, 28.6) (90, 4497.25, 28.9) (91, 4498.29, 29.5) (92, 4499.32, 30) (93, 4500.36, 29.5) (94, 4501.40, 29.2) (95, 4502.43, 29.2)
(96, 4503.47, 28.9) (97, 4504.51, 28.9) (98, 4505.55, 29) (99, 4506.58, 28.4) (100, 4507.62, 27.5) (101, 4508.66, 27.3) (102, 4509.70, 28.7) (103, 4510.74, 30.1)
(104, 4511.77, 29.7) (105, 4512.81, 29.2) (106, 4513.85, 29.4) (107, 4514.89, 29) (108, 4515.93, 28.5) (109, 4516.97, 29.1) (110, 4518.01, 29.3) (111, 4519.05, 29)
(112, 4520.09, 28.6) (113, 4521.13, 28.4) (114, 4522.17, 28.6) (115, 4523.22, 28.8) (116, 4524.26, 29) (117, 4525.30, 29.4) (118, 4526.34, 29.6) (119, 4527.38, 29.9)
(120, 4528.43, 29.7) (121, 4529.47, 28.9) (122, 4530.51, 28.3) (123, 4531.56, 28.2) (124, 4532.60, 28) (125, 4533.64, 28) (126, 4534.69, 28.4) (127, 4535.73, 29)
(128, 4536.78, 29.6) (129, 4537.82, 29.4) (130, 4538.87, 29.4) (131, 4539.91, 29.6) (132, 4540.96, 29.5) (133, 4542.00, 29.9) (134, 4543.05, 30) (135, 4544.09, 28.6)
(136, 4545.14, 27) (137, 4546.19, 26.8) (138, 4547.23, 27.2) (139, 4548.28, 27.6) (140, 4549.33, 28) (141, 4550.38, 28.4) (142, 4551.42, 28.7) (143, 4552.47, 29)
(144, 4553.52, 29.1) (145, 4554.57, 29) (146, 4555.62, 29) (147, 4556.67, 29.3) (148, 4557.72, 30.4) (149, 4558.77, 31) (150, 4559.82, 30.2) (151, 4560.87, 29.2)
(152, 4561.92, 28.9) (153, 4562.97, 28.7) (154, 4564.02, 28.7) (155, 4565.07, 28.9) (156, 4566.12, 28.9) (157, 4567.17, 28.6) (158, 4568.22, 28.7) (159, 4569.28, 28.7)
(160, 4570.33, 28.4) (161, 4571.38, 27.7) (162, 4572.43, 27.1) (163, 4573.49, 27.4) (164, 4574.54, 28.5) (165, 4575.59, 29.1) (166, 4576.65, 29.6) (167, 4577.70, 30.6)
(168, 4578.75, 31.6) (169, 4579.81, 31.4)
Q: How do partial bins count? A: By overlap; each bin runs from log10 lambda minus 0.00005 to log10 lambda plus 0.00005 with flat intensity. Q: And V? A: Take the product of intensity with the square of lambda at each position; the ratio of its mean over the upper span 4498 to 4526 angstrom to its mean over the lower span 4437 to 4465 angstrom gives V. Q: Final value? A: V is 1.06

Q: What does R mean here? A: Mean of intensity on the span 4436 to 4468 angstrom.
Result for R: 28.1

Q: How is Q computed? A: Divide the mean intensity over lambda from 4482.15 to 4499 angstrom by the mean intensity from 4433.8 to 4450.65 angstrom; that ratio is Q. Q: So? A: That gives 1.0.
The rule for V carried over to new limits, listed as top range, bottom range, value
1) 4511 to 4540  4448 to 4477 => 1.06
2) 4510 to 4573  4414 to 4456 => 1.06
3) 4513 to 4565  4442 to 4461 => 1.08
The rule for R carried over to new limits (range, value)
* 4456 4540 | 28.7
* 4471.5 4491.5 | 28.7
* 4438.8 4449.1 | 28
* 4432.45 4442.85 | 28.9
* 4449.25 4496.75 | 28.3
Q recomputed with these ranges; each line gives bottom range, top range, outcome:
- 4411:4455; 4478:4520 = 1.01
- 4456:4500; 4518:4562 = 1.02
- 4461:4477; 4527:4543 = 1.03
